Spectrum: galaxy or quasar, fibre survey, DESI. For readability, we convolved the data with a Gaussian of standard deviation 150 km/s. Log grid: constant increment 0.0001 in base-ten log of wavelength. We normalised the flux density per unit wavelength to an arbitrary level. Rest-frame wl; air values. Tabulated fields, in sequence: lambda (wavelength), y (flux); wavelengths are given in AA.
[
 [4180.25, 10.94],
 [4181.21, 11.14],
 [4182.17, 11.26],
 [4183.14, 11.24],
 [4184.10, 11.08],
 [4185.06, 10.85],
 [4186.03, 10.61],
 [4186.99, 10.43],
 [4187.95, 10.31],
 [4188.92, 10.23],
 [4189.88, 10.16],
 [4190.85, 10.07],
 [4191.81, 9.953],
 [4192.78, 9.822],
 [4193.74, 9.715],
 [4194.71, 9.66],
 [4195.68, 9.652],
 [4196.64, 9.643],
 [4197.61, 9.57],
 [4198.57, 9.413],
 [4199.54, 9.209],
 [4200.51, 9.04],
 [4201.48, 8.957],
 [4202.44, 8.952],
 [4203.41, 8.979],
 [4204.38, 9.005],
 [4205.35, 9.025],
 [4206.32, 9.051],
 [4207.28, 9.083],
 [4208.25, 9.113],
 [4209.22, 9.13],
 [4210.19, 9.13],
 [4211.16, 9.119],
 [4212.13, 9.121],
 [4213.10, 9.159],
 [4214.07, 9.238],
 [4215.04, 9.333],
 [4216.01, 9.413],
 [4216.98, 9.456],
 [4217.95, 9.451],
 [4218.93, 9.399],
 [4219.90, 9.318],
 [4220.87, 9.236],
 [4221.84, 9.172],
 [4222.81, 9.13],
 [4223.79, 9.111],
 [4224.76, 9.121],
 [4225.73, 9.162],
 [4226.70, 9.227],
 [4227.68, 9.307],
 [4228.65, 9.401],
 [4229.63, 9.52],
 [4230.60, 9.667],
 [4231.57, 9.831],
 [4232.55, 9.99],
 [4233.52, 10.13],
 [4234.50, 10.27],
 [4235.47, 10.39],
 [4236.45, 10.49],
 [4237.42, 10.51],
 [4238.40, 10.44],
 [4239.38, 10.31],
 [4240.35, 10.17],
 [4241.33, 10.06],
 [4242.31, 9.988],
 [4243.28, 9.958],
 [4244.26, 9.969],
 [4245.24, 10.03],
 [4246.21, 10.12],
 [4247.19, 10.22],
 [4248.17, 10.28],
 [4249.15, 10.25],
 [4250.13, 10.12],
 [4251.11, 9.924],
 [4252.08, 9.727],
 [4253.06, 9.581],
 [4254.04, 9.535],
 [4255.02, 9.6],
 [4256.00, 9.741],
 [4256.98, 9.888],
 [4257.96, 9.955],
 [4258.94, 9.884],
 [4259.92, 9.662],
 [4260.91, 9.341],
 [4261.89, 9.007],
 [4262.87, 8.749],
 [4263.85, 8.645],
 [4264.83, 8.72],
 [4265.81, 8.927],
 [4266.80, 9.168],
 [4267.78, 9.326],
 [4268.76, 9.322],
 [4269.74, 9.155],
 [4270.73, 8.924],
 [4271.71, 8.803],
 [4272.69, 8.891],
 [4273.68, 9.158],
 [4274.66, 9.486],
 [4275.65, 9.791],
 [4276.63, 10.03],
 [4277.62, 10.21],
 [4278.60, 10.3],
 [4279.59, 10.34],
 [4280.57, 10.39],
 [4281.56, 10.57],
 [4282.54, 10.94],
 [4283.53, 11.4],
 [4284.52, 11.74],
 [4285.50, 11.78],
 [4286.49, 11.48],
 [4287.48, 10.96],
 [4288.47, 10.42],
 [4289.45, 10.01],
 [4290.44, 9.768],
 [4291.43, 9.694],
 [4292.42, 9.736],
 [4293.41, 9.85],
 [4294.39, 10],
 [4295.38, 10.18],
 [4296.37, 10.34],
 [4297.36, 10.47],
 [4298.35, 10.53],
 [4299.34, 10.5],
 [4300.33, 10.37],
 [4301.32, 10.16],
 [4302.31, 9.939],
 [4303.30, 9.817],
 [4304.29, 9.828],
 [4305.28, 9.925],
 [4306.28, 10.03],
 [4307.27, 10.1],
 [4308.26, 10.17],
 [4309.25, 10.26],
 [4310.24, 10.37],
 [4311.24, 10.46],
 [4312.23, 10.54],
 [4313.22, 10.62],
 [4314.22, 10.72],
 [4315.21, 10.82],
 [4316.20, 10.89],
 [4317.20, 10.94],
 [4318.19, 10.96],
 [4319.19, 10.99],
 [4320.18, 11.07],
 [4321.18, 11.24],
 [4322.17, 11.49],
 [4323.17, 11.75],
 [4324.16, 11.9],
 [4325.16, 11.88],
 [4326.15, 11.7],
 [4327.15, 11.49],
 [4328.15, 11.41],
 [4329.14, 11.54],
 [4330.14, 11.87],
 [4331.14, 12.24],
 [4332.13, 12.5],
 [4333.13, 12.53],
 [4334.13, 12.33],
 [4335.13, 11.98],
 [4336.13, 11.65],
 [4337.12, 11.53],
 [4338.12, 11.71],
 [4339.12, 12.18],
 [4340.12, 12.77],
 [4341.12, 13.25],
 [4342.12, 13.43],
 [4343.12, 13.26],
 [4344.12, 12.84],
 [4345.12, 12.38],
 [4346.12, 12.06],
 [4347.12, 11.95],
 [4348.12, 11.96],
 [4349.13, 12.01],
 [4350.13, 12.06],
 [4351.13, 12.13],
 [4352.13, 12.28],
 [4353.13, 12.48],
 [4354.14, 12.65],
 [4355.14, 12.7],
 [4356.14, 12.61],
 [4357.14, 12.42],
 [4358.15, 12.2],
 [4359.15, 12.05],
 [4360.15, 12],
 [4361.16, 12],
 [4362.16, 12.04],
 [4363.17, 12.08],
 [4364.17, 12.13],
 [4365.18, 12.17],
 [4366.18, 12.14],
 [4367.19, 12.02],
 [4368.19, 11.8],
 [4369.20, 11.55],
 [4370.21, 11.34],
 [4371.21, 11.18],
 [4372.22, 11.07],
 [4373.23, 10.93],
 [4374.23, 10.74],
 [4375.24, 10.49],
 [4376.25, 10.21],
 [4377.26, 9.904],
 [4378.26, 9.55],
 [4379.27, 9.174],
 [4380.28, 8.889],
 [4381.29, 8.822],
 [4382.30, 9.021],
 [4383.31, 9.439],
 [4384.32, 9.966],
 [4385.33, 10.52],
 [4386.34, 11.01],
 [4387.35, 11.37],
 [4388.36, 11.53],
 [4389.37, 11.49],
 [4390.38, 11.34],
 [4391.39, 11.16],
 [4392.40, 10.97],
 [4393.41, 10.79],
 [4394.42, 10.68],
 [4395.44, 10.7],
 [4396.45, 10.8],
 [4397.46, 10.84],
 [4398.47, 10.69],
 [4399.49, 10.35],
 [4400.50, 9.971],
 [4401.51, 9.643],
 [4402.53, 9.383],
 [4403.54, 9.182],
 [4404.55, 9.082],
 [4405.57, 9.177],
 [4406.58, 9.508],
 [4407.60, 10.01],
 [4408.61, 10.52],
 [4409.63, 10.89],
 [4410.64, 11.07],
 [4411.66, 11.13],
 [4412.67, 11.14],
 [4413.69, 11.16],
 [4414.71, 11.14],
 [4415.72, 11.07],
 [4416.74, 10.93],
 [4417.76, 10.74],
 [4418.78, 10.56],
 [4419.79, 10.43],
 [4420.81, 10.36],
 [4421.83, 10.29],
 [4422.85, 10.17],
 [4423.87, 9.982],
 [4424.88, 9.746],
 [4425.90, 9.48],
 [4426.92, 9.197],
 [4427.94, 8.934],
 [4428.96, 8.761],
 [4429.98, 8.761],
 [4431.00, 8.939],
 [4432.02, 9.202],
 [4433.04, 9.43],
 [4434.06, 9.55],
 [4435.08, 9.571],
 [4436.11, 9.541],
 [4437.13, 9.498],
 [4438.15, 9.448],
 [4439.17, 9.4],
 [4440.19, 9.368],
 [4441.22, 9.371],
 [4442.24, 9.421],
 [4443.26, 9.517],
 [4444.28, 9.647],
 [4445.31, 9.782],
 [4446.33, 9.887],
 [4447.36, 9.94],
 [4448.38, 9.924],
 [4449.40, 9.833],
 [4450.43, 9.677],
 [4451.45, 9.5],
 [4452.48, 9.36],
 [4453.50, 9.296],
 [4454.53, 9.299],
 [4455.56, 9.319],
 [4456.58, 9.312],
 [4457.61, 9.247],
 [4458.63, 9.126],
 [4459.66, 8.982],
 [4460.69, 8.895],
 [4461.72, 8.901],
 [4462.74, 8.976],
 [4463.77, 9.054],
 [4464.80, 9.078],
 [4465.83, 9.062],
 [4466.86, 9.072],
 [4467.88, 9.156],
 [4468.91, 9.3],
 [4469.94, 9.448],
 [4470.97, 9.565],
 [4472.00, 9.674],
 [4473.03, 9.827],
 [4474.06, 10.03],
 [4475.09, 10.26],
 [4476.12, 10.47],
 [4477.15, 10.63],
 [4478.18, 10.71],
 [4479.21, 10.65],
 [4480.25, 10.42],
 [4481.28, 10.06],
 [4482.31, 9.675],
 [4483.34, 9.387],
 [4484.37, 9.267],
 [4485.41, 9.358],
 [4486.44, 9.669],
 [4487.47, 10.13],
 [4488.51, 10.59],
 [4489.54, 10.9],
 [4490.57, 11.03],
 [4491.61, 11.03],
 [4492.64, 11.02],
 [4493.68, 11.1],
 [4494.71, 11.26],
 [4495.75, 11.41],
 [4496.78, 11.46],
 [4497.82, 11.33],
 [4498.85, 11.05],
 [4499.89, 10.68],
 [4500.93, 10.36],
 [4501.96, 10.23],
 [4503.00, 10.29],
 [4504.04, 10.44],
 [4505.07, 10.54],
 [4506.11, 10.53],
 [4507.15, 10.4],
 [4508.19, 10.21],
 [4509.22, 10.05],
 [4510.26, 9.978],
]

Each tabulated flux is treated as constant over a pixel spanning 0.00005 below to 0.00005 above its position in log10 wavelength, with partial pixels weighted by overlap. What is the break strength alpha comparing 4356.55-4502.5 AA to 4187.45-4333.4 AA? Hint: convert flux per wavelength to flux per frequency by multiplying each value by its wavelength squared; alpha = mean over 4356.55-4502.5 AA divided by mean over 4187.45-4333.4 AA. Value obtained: 1.10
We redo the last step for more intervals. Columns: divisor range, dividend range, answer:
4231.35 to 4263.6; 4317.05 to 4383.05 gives 1.23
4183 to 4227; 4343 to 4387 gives 1.29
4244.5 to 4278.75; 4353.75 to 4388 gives 1.22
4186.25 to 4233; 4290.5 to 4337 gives 1.21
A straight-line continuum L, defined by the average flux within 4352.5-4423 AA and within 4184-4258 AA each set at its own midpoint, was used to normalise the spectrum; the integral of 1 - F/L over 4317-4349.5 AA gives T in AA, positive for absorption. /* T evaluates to -4.7 AA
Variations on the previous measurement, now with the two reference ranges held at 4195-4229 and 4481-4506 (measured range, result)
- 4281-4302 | -2.02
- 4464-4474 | 0.99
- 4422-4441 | 1.54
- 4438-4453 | 1.00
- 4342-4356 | -3.64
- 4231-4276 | -1.39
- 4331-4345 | -3.77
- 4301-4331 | -3.54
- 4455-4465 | 1.23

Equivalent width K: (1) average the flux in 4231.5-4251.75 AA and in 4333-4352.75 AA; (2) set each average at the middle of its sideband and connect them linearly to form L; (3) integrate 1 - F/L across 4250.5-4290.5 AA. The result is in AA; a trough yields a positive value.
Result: 3.51 AA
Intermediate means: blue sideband 10.2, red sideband 12.3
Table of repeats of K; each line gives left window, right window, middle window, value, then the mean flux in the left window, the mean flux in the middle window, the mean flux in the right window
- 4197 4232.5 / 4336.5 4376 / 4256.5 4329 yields 3.64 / 9.25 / 10.3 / 12.1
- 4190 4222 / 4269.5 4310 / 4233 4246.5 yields -0.75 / 9.33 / 10.2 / 10.2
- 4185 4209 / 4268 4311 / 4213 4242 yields 0.35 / 9.59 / 9.65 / 10.1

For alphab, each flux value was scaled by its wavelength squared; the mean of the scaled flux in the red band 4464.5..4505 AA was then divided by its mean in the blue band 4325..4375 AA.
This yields 0.90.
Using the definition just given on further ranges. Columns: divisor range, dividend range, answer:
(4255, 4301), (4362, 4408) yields 1.12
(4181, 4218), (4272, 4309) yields 1.11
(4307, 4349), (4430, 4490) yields 0.88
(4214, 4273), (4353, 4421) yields 1.21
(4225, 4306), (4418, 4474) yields 1.04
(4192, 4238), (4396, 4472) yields 1.14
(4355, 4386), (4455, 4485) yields 0.91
